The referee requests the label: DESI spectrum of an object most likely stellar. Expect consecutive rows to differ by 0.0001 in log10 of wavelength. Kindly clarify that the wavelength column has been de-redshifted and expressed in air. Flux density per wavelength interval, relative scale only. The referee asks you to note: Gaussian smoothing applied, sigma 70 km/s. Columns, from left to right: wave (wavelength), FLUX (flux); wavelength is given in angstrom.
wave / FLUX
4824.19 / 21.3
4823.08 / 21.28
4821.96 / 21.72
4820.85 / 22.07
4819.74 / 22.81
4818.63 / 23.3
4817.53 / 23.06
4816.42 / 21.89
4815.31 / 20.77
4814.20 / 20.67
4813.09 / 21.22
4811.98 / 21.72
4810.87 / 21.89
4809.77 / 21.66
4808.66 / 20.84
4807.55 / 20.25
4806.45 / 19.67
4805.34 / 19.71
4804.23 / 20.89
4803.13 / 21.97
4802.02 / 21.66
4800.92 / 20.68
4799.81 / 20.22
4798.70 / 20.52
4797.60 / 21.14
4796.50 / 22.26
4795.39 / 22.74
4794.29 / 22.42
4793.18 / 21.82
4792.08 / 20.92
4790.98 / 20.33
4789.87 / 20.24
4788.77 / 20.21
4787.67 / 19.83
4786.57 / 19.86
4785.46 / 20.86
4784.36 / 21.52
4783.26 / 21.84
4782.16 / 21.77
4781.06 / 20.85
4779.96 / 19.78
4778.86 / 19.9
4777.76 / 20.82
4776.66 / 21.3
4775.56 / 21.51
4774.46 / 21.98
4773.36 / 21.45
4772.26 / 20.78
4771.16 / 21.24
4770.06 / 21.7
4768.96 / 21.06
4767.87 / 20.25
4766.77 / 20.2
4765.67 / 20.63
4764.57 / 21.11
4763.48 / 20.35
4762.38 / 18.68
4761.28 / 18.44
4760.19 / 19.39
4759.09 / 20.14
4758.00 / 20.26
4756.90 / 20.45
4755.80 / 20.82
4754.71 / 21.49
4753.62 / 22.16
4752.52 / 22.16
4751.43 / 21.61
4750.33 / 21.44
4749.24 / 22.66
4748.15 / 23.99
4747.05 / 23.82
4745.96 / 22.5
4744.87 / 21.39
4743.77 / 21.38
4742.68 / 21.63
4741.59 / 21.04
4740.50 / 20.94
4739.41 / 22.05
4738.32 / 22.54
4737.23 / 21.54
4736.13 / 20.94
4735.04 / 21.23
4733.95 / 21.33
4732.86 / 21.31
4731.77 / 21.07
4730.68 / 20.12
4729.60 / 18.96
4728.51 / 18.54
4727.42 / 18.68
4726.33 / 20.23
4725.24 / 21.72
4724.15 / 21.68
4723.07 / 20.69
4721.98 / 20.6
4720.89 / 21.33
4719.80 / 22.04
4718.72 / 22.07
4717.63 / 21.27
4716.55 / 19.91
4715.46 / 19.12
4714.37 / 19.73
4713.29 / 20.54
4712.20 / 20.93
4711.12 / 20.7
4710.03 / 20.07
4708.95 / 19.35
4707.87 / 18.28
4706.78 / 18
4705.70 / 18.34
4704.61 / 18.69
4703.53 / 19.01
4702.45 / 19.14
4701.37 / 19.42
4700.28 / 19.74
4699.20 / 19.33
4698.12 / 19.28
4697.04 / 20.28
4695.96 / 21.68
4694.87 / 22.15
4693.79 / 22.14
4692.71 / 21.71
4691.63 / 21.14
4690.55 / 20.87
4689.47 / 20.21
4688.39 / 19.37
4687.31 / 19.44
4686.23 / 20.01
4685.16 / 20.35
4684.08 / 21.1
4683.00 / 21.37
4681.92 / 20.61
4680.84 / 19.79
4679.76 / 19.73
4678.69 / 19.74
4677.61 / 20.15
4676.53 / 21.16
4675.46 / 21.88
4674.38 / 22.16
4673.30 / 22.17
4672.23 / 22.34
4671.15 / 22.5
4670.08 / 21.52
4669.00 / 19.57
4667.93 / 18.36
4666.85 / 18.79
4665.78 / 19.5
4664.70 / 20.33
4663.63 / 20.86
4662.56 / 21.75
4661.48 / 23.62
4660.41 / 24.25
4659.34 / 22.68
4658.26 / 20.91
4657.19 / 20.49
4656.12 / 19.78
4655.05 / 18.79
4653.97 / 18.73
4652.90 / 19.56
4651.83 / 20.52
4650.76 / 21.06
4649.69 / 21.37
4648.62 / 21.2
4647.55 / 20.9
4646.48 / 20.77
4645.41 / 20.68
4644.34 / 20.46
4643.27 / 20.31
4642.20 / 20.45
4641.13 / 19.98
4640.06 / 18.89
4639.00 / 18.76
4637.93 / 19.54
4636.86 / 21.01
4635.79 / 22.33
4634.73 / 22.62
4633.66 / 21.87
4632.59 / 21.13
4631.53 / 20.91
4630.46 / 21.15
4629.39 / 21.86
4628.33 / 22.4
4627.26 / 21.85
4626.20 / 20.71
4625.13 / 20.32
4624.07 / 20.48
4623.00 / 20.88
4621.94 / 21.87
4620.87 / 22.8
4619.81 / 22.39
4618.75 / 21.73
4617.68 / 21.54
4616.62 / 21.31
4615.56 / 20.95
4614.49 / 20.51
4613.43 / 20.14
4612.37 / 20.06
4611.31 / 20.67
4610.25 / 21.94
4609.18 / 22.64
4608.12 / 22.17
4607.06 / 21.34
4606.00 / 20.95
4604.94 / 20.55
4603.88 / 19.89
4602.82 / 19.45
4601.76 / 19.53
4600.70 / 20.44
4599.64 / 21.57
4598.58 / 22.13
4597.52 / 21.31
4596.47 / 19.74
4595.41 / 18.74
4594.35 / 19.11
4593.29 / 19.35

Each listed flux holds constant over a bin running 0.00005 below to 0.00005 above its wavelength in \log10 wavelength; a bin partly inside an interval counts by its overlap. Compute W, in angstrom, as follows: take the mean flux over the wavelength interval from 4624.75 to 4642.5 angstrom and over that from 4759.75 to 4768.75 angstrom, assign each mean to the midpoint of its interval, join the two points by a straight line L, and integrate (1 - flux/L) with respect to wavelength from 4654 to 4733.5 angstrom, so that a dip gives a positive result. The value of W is 0.05 angstrom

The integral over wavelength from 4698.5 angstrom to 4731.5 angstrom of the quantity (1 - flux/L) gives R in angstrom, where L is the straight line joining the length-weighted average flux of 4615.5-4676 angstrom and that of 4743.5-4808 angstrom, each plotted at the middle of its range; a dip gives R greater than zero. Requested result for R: 1.7 angstrom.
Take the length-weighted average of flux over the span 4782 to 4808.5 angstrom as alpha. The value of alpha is 21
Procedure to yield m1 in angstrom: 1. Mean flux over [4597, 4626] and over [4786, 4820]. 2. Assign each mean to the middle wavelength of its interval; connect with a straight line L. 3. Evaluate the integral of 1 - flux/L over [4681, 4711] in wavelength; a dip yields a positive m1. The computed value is 1.5 angstrom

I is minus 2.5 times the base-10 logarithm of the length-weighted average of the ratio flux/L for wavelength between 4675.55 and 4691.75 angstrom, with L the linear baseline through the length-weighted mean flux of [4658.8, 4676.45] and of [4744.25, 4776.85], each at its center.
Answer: 0.05 mag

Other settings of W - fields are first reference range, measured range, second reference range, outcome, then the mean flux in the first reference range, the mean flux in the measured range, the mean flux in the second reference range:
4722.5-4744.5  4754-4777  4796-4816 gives 0.3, 20.9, 20.6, 21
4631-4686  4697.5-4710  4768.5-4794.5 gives 1.1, 20.8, 19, 21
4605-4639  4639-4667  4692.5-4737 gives 0.4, 21.3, 20.6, 20.3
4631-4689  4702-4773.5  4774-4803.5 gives 0.7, 20.7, 20.7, 21.1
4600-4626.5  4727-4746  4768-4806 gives 0.1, 21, 20.9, 21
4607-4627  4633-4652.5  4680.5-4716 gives 0.2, 21.3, 20.7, 20.1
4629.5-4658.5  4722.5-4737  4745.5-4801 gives 0.3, 20.5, 20.5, 21.1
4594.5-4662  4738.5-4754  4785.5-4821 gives -0.7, 20.9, 22.1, 21.2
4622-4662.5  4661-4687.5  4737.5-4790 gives 0.3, 20.9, 20.8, 21.1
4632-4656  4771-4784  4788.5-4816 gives -0.1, 20.5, 21.1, 21.1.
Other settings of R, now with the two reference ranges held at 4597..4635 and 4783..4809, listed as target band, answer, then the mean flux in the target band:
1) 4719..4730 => 0.3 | 20.5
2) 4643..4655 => 0.4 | 20.4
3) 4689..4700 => 0.1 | 20.9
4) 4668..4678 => -0.1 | 21.4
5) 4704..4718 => 1.0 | 19.6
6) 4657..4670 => 0.1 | 21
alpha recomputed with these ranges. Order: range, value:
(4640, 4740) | 20.5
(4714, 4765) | 21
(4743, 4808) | 21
